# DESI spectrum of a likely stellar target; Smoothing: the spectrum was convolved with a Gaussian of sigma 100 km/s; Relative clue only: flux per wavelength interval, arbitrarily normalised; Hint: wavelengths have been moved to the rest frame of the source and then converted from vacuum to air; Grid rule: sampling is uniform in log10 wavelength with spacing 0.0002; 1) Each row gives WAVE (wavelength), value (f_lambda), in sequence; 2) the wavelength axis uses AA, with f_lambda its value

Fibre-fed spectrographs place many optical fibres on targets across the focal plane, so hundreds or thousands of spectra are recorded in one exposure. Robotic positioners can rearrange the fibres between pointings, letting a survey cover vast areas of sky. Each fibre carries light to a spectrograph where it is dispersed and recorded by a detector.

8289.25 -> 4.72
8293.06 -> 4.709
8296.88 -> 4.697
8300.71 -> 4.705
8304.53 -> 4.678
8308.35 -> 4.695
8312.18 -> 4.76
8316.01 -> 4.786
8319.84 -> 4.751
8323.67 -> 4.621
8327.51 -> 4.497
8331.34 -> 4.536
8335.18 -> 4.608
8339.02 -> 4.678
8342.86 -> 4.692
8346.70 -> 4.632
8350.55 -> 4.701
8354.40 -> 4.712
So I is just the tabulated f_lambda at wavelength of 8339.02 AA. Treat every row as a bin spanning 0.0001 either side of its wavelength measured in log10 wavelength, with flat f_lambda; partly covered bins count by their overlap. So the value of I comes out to 4.678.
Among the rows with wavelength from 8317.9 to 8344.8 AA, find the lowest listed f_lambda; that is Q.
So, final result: 4.497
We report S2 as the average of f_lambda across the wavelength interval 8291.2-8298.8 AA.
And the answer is 4.7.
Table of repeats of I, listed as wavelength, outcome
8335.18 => 4.608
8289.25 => 4.72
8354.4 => 4.712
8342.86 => 4.692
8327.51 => 4.497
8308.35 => 4.695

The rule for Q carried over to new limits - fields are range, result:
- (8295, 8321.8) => 4.678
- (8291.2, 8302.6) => 4.697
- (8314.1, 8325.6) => 4.621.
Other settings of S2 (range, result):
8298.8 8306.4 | 4.69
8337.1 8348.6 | 4.67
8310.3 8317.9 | 4.77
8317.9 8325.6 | 4.68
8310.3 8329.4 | 4.68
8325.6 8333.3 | 4.52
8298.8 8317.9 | 4.73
